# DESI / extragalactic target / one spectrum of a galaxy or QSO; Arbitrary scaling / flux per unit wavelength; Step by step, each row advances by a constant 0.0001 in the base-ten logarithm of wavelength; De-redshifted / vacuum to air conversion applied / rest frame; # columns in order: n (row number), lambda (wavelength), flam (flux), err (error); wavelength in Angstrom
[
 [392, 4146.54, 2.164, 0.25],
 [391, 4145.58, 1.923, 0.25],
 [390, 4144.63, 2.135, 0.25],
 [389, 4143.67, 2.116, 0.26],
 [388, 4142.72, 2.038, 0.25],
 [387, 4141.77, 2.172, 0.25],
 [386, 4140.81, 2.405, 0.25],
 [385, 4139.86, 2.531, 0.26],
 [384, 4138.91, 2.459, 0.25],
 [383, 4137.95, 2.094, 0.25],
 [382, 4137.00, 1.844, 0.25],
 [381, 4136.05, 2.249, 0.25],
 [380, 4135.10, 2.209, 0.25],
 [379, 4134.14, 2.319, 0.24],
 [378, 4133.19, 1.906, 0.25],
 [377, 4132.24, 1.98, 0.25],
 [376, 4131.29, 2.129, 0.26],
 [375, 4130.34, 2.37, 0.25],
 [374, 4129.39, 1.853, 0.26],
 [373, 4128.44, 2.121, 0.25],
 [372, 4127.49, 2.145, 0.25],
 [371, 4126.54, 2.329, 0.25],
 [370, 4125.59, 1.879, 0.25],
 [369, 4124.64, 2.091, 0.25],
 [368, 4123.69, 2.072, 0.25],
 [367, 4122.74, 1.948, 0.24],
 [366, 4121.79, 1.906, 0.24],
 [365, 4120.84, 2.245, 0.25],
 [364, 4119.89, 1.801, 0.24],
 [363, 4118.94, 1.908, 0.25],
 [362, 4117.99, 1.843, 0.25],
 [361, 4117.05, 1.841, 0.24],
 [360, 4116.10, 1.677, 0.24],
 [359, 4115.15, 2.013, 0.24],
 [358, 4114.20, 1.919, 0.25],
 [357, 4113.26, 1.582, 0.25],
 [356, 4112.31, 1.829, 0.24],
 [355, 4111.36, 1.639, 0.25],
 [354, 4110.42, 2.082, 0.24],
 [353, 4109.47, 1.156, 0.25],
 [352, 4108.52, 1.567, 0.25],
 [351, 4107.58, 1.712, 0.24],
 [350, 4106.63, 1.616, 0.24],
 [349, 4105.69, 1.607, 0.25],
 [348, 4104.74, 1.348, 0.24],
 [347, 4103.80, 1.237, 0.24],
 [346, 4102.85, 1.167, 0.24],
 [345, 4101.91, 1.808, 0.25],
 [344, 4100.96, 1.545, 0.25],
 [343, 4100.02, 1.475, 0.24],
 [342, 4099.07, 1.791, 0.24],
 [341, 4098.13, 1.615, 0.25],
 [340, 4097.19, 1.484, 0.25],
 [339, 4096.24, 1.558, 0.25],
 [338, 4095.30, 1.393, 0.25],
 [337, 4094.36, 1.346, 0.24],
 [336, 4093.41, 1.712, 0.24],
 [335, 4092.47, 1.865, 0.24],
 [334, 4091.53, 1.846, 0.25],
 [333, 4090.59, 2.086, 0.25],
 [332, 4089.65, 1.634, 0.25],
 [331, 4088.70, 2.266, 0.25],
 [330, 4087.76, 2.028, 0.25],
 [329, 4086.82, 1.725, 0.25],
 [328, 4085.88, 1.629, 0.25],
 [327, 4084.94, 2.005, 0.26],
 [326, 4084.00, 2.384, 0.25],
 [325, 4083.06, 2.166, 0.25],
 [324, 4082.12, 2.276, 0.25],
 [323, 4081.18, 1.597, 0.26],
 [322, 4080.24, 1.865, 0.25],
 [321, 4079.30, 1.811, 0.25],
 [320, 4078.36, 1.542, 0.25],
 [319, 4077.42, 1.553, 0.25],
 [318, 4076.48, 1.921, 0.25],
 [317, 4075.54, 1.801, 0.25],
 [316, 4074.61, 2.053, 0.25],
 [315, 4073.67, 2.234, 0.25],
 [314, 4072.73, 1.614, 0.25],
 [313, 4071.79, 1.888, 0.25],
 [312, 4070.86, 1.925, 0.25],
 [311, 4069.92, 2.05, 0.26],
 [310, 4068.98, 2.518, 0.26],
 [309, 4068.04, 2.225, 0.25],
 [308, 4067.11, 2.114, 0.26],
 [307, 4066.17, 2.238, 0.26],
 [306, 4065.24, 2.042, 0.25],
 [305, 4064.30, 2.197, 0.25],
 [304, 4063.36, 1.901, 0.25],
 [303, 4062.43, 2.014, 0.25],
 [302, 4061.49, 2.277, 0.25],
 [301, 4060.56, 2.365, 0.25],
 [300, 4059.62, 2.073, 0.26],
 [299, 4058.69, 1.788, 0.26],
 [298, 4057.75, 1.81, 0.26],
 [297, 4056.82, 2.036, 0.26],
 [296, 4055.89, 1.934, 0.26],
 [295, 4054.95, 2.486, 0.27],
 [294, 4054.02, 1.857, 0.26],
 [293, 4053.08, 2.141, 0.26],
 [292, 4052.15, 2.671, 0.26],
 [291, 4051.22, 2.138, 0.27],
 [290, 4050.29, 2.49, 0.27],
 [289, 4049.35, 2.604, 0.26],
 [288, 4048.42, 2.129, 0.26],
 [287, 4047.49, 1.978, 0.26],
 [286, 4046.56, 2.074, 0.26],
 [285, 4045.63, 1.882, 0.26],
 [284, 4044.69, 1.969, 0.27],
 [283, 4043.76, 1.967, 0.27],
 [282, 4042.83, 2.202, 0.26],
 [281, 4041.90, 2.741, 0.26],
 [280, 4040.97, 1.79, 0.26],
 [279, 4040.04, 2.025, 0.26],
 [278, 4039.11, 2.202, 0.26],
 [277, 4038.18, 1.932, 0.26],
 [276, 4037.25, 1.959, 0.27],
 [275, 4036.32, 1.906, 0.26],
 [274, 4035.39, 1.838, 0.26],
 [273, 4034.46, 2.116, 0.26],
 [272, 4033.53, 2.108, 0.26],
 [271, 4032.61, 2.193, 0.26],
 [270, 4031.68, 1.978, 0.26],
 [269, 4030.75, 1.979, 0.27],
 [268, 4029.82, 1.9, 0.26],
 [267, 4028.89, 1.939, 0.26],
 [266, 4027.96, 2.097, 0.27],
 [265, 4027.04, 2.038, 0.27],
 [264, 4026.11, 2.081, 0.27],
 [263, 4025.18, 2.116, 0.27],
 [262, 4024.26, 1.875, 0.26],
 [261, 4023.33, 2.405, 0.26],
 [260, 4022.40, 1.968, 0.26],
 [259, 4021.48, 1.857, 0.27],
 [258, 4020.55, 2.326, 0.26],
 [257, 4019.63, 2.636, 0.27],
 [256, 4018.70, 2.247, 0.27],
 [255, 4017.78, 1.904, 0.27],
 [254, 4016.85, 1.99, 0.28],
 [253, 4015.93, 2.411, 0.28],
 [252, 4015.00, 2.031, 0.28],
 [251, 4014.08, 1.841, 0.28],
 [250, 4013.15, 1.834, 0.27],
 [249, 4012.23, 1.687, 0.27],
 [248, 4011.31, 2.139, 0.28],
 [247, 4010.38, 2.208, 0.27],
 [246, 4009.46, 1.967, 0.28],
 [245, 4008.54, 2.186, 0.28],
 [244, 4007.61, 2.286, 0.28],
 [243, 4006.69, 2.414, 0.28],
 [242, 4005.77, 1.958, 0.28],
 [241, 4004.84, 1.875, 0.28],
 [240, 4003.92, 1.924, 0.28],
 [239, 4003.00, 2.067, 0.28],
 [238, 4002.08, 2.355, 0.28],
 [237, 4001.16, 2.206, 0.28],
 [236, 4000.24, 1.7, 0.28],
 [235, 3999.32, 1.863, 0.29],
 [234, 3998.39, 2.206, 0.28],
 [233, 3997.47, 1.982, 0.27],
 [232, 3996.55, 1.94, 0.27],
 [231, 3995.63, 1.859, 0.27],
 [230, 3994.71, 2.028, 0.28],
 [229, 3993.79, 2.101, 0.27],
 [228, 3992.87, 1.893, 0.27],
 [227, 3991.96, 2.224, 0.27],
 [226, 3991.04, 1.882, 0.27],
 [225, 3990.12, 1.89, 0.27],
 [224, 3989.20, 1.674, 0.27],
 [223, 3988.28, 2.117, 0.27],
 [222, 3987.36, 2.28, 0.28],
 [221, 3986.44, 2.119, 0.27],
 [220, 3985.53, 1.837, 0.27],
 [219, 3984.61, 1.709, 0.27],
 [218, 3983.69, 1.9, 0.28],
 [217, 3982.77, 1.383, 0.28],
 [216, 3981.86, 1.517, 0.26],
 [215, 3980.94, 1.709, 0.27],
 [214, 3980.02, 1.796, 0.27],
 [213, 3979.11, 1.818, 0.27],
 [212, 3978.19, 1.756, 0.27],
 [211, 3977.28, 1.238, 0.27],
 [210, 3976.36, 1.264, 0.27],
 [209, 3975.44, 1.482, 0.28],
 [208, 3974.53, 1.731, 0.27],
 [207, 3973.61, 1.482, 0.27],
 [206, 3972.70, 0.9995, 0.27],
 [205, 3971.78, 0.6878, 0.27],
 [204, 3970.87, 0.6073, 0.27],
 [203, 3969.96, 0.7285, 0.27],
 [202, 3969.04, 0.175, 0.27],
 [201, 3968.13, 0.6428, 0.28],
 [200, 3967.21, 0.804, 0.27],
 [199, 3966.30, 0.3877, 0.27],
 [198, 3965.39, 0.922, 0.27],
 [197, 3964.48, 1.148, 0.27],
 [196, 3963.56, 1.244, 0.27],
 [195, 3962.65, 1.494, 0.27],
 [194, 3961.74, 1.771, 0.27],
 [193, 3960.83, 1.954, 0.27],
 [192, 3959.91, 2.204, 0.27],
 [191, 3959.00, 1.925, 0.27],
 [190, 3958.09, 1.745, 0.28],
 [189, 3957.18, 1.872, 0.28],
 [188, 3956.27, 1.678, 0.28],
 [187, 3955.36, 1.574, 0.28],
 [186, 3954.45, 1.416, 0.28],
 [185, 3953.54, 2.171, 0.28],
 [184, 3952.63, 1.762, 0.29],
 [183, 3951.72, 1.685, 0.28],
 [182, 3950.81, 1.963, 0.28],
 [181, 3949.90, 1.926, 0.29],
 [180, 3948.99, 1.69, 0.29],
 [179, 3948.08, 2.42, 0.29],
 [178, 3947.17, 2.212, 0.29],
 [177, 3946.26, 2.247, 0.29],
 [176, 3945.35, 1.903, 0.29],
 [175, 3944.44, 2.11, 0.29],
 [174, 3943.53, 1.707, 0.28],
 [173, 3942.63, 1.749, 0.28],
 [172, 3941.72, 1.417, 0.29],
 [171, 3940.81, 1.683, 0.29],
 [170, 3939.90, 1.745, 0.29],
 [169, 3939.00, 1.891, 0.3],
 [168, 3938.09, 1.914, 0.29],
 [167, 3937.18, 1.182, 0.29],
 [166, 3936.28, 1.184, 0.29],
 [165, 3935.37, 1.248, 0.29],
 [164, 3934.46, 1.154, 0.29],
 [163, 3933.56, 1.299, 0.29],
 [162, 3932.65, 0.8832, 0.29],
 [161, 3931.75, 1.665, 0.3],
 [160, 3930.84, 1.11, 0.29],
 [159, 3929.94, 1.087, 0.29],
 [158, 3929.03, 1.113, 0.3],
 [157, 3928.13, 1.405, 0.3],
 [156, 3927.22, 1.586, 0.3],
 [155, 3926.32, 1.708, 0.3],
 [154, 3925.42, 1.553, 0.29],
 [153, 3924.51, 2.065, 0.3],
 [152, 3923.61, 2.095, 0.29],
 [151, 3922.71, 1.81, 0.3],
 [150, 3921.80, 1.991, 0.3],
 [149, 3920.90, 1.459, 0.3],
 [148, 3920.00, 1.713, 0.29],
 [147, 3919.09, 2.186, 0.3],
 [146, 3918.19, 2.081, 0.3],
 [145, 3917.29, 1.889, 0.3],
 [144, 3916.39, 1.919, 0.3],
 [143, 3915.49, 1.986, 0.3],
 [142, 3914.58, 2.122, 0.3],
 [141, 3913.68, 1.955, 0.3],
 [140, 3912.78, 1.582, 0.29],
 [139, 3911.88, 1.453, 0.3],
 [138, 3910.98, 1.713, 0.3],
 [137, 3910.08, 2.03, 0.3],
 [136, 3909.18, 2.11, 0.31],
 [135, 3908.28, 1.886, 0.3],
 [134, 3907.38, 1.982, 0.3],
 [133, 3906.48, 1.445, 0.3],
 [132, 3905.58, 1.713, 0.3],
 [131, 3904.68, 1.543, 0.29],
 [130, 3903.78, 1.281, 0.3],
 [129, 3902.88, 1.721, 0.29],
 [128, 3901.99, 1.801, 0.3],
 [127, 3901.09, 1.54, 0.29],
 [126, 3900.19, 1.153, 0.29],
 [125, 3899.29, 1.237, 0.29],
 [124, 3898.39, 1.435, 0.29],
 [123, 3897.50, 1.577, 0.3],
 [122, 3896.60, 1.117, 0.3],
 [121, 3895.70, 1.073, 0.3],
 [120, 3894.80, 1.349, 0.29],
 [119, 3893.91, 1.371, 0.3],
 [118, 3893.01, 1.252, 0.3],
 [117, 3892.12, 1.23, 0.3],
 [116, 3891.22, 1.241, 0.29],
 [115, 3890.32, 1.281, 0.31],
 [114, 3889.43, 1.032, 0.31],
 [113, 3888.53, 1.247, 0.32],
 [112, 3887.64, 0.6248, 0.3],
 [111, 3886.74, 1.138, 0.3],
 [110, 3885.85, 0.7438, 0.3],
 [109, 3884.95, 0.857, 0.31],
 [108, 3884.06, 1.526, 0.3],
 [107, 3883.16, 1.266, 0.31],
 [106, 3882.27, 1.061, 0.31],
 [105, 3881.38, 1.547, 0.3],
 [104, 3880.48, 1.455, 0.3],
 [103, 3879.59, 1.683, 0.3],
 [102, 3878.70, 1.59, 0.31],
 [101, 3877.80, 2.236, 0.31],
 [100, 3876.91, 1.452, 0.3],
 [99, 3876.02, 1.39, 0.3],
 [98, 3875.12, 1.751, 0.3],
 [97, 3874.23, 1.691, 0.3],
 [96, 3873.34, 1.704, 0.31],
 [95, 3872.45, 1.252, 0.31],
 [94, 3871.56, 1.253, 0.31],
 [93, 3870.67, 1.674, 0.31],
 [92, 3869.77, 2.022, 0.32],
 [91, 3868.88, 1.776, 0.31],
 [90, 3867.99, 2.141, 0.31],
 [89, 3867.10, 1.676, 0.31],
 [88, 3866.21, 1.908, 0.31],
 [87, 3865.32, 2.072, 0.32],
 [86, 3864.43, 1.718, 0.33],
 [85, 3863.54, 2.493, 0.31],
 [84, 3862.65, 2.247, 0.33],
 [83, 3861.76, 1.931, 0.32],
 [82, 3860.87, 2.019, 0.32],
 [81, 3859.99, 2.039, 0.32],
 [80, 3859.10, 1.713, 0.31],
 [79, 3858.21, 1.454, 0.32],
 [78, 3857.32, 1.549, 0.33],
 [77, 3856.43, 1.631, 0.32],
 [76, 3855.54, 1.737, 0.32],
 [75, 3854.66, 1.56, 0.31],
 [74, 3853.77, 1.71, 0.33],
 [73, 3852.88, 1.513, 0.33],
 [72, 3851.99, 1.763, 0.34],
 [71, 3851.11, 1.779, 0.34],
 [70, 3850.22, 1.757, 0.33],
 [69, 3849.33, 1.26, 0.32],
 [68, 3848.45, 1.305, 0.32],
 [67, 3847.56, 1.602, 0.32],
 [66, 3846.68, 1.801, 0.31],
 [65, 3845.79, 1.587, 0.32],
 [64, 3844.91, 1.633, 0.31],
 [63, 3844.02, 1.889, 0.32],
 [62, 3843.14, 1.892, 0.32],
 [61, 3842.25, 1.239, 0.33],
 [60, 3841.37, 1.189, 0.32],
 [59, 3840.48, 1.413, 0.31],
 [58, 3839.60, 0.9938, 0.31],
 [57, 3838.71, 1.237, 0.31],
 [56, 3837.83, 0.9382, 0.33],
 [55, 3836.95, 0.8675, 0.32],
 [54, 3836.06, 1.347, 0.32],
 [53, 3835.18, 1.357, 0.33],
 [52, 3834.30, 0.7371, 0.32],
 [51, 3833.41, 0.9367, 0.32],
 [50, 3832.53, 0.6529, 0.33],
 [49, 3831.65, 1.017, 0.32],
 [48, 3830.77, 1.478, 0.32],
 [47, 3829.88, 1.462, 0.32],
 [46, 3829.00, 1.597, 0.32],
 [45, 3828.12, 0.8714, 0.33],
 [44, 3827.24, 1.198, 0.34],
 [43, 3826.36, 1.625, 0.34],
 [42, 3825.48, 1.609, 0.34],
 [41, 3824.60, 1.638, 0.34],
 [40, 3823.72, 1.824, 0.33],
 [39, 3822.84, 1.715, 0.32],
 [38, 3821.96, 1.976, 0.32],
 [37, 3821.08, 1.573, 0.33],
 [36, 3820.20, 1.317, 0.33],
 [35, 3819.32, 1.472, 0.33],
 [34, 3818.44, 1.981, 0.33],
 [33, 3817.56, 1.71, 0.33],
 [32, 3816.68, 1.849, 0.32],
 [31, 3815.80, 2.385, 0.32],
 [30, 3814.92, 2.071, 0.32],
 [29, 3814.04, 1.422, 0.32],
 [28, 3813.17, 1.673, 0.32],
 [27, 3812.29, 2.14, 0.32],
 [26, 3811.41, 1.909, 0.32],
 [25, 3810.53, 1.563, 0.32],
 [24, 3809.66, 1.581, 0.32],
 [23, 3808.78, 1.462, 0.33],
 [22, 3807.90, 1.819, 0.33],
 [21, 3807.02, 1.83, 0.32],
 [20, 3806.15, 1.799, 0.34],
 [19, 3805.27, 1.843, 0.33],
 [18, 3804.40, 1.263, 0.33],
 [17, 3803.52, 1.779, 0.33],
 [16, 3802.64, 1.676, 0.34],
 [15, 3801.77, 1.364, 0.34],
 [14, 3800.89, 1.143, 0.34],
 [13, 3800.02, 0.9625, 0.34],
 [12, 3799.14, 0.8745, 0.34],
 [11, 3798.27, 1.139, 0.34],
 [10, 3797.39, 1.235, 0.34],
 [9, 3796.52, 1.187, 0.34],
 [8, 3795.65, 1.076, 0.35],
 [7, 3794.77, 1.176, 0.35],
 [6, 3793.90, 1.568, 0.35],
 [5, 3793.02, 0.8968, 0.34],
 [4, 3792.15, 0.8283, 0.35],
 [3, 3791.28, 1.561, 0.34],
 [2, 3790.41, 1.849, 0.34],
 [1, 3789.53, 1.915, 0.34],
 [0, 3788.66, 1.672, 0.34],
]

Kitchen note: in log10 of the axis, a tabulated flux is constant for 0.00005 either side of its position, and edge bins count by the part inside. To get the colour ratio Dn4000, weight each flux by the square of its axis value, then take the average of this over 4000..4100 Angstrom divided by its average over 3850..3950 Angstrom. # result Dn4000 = 1.34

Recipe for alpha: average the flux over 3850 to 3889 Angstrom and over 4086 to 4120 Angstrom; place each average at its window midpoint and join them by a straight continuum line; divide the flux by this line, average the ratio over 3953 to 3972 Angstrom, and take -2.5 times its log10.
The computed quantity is 0.25 mag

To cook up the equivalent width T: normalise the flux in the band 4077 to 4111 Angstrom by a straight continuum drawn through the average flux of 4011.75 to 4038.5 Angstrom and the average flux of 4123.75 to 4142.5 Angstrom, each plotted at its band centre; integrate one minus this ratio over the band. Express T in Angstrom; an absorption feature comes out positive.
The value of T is 6.6 Angstrom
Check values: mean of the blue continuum 2.04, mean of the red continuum 2.16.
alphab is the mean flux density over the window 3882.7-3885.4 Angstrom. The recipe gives 1.22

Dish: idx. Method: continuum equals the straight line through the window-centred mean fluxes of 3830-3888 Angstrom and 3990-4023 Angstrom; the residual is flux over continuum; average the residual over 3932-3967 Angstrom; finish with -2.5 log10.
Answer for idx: 0.13 mag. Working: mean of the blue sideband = 1.52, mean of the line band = 1.64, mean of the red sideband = 2.06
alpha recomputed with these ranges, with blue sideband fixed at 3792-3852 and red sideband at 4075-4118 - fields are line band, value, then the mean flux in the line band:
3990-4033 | -0.24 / 2.05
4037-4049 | -0.23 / 2.07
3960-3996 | 0.08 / 1.5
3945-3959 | -0.19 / 1.89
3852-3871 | -0.22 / 1.84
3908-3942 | -0.06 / 1.65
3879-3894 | 0.25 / 1.21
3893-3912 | 0.00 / 1.54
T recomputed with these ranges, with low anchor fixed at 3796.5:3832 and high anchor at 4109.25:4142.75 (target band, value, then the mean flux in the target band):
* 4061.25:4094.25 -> -0.2 Angstrom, 1.96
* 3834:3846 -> 2.2 Angstrom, 1.31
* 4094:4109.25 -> 3.6 Angstrom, 1.51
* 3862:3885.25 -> -0.4 Angstrom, 1.68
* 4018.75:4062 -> -4.8 Angstrom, 2.11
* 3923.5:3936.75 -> 2.6 Angstrom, 1.39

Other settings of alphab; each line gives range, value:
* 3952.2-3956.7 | 1.72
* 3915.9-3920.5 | 1.95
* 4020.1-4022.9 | 2.05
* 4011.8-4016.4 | 1.96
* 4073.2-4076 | 2.03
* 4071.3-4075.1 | 1.95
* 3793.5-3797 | 1.25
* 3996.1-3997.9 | 1.96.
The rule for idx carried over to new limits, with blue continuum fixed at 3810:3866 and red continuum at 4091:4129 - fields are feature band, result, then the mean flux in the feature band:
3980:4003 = -0.155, 1.93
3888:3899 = 0.269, 1.26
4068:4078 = -0.143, 1.96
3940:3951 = -0.161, 1.91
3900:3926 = -0.104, 1.79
